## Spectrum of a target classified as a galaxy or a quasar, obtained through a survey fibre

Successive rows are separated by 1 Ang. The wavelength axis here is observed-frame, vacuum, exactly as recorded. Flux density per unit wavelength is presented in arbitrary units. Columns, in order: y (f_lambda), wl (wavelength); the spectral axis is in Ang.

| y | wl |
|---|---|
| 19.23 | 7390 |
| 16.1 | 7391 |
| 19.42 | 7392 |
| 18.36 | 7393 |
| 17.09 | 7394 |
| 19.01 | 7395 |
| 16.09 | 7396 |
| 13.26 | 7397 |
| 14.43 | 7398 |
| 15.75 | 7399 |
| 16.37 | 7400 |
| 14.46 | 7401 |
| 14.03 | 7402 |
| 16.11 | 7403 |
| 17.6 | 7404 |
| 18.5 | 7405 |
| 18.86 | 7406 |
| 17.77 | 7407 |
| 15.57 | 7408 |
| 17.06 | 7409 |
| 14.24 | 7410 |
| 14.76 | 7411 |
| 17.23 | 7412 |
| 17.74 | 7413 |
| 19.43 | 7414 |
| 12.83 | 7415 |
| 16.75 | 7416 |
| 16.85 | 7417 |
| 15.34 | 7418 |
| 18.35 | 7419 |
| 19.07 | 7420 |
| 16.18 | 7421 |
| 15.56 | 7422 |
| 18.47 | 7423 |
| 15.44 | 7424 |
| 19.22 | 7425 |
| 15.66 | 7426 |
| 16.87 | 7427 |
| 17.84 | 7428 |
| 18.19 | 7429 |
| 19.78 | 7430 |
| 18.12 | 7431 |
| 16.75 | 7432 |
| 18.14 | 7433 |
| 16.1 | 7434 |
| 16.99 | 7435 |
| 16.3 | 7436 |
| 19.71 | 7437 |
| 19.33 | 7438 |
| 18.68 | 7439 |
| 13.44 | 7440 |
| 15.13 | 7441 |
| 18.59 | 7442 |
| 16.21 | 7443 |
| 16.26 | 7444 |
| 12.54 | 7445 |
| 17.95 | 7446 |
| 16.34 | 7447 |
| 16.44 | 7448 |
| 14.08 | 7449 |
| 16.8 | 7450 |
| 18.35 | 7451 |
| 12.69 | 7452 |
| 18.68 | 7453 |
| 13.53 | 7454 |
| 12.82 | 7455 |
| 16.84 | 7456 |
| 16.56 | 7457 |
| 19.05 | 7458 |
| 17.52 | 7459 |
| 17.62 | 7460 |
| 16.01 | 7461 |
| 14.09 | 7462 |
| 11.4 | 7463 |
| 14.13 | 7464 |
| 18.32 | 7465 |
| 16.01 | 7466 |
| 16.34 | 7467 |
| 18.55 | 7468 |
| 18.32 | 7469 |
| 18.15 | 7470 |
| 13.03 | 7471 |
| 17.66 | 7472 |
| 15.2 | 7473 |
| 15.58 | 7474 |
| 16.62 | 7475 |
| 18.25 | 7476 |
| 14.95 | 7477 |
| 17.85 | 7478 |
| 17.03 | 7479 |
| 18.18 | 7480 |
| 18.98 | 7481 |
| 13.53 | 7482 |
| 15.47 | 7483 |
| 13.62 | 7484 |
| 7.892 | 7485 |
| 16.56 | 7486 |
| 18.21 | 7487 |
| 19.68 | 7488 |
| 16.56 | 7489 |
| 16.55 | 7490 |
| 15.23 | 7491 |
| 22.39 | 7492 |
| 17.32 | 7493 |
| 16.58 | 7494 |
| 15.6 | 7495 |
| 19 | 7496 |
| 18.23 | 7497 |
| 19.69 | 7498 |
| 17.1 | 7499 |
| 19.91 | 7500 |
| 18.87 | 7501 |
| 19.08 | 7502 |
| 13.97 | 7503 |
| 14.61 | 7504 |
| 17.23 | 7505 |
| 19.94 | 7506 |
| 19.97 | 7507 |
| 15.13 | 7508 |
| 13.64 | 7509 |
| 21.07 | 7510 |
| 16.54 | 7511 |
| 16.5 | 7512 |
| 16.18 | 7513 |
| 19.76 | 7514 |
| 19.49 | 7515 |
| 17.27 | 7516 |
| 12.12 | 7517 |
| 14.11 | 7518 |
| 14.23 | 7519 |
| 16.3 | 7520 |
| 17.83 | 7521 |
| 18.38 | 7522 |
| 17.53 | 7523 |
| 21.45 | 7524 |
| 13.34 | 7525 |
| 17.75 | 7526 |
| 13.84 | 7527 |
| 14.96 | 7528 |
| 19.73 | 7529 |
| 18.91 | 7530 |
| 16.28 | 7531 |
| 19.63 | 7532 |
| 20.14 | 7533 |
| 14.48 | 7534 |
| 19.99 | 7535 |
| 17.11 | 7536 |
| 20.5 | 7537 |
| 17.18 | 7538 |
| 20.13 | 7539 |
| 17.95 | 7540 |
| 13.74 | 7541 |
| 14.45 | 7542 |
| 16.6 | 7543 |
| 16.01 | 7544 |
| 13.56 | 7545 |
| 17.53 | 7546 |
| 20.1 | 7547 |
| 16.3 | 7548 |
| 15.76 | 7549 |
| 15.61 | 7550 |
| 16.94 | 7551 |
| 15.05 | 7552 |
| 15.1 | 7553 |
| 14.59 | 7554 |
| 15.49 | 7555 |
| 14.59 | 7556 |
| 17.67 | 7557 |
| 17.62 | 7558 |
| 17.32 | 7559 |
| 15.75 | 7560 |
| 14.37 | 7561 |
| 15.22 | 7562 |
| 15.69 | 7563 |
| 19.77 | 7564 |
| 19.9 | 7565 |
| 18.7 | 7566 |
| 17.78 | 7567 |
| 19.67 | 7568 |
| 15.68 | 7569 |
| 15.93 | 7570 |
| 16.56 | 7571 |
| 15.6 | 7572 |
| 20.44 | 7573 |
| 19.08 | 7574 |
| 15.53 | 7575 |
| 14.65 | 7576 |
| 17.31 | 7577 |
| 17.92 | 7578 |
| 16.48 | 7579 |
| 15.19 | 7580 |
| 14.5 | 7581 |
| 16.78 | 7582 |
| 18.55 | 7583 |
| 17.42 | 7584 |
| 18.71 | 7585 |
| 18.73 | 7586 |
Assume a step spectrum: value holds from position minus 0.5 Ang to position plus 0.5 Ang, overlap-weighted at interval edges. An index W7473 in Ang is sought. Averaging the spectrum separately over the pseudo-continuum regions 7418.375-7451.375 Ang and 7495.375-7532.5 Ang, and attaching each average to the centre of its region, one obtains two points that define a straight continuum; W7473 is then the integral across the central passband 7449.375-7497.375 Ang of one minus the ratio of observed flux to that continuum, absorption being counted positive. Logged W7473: 2.14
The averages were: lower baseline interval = 17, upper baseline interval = 17.3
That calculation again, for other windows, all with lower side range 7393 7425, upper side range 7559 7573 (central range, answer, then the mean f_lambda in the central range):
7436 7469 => 0.8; 16.3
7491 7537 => -1.4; 17.4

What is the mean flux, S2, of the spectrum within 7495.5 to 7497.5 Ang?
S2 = 18.6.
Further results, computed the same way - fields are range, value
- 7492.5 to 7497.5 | 17.3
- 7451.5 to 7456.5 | 14.9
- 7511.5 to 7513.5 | 16.3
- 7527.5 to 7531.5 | 17.5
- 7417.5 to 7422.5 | 16.9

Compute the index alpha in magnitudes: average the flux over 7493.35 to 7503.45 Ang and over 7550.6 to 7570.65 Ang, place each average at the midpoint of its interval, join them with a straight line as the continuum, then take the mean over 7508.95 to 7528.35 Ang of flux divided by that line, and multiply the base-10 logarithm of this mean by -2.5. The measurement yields 0.05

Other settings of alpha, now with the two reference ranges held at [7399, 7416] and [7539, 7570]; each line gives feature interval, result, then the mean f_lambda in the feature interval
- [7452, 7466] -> 0.045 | 15.8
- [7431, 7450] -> -0.015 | 16.7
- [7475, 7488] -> 0.028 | 16.1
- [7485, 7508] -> -0.069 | 17.6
